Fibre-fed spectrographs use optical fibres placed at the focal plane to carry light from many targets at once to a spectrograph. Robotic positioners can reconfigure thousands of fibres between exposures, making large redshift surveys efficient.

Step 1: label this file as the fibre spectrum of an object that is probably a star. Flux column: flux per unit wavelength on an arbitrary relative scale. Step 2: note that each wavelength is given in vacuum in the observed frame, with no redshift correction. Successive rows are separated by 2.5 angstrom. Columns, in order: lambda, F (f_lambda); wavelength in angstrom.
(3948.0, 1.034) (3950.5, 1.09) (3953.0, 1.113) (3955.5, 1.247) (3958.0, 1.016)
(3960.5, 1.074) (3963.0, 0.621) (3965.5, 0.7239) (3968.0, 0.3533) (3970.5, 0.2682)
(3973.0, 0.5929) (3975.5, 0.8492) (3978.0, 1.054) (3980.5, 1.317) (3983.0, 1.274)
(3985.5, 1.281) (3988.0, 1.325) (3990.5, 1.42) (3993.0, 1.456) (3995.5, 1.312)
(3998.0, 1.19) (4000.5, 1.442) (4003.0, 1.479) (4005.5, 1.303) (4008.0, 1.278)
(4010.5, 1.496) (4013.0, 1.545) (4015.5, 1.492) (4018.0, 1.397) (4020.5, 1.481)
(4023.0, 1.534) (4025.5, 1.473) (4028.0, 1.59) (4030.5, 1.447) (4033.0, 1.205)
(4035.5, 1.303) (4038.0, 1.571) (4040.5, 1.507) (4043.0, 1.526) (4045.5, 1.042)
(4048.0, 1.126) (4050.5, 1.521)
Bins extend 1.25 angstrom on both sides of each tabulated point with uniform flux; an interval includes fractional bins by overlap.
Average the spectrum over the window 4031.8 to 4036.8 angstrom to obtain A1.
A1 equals 1.26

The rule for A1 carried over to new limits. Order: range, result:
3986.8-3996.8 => 1.38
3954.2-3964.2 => 0.992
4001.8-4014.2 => 1.42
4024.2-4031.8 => 1.5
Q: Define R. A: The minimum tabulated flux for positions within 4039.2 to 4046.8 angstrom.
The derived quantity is 1.042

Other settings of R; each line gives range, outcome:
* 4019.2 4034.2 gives 1.205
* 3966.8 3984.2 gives 0.2682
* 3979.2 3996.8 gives 1.274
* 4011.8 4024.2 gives 1.397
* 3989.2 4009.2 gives 1.19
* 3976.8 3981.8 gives 1.054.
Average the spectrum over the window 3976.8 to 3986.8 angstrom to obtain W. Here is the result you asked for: 1.23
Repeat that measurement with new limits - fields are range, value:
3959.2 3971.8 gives 0.61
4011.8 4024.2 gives 1.49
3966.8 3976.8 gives 0.519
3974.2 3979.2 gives 0.947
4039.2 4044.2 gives 1.52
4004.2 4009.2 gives 1.29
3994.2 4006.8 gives 1.35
